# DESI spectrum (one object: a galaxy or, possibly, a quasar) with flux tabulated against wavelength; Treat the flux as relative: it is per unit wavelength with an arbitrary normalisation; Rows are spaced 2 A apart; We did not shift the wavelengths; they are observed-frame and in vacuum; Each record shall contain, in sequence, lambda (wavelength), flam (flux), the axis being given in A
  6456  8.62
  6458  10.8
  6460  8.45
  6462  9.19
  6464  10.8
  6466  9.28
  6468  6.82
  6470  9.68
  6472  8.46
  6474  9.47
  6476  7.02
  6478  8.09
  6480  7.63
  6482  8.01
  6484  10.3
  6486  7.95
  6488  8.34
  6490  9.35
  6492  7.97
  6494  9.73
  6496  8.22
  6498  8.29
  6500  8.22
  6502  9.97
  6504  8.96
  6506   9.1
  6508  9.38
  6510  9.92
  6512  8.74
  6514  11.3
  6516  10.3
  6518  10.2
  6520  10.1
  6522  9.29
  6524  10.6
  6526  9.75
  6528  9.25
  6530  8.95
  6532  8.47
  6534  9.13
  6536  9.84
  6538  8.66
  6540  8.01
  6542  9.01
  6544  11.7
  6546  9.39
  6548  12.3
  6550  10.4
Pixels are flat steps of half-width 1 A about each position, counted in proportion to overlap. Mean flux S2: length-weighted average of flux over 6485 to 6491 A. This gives 8.55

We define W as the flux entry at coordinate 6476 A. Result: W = 7.02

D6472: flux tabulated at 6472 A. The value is 8.46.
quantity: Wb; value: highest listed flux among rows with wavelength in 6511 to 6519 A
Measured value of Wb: 11.3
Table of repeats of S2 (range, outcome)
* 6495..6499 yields 8.25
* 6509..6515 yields 9.99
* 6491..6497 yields 8.64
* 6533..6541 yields 8.91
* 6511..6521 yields 10.1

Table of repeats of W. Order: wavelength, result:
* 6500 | 8.22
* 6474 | 9.47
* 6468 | 6.82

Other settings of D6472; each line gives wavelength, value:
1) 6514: 11.3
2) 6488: 8.34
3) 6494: 9.73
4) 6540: 8.01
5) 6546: 9.39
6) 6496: 8.22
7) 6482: 8.01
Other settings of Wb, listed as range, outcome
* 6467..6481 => 9.68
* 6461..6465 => 10.8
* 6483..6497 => 10.3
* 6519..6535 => 10.6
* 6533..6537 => 9.84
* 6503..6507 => 9.1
